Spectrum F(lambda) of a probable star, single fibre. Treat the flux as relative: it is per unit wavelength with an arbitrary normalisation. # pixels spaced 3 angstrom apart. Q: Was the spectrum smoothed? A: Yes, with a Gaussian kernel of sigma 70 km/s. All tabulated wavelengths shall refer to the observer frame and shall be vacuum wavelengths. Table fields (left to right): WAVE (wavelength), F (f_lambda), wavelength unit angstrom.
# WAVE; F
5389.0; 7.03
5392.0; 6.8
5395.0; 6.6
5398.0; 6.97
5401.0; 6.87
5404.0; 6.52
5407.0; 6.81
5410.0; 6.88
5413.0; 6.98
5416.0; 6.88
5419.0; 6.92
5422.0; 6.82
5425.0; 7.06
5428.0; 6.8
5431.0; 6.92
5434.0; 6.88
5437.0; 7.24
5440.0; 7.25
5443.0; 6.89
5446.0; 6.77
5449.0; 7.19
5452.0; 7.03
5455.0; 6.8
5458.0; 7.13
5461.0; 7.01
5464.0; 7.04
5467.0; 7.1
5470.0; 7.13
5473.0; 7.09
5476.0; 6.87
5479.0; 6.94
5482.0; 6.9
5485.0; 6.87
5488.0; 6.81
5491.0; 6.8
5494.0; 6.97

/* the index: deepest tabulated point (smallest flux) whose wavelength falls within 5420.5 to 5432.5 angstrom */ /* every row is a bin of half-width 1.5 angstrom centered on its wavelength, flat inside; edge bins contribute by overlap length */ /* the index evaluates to 6.8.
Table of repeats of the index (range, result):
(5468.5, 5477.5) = 6.87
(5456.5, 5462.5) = 7.01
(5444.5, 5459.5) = 6.77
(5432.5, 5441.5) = 6.88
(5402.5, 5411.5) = 6.52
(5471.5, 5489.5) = 6.81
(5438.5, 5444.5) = 6.89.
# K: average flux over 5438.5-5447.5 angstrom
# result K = 6.97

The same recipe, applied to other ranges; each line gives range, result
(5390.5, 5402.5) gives 6.81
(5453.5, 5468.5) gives 7.02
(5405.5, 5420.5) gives 6.89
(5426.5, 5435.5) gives 6.87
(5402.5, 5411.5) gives 6.74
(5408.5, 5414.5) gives 6.93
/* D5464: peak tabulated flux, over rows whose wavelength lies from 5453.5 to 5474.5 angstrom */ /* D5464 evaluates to 7.13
